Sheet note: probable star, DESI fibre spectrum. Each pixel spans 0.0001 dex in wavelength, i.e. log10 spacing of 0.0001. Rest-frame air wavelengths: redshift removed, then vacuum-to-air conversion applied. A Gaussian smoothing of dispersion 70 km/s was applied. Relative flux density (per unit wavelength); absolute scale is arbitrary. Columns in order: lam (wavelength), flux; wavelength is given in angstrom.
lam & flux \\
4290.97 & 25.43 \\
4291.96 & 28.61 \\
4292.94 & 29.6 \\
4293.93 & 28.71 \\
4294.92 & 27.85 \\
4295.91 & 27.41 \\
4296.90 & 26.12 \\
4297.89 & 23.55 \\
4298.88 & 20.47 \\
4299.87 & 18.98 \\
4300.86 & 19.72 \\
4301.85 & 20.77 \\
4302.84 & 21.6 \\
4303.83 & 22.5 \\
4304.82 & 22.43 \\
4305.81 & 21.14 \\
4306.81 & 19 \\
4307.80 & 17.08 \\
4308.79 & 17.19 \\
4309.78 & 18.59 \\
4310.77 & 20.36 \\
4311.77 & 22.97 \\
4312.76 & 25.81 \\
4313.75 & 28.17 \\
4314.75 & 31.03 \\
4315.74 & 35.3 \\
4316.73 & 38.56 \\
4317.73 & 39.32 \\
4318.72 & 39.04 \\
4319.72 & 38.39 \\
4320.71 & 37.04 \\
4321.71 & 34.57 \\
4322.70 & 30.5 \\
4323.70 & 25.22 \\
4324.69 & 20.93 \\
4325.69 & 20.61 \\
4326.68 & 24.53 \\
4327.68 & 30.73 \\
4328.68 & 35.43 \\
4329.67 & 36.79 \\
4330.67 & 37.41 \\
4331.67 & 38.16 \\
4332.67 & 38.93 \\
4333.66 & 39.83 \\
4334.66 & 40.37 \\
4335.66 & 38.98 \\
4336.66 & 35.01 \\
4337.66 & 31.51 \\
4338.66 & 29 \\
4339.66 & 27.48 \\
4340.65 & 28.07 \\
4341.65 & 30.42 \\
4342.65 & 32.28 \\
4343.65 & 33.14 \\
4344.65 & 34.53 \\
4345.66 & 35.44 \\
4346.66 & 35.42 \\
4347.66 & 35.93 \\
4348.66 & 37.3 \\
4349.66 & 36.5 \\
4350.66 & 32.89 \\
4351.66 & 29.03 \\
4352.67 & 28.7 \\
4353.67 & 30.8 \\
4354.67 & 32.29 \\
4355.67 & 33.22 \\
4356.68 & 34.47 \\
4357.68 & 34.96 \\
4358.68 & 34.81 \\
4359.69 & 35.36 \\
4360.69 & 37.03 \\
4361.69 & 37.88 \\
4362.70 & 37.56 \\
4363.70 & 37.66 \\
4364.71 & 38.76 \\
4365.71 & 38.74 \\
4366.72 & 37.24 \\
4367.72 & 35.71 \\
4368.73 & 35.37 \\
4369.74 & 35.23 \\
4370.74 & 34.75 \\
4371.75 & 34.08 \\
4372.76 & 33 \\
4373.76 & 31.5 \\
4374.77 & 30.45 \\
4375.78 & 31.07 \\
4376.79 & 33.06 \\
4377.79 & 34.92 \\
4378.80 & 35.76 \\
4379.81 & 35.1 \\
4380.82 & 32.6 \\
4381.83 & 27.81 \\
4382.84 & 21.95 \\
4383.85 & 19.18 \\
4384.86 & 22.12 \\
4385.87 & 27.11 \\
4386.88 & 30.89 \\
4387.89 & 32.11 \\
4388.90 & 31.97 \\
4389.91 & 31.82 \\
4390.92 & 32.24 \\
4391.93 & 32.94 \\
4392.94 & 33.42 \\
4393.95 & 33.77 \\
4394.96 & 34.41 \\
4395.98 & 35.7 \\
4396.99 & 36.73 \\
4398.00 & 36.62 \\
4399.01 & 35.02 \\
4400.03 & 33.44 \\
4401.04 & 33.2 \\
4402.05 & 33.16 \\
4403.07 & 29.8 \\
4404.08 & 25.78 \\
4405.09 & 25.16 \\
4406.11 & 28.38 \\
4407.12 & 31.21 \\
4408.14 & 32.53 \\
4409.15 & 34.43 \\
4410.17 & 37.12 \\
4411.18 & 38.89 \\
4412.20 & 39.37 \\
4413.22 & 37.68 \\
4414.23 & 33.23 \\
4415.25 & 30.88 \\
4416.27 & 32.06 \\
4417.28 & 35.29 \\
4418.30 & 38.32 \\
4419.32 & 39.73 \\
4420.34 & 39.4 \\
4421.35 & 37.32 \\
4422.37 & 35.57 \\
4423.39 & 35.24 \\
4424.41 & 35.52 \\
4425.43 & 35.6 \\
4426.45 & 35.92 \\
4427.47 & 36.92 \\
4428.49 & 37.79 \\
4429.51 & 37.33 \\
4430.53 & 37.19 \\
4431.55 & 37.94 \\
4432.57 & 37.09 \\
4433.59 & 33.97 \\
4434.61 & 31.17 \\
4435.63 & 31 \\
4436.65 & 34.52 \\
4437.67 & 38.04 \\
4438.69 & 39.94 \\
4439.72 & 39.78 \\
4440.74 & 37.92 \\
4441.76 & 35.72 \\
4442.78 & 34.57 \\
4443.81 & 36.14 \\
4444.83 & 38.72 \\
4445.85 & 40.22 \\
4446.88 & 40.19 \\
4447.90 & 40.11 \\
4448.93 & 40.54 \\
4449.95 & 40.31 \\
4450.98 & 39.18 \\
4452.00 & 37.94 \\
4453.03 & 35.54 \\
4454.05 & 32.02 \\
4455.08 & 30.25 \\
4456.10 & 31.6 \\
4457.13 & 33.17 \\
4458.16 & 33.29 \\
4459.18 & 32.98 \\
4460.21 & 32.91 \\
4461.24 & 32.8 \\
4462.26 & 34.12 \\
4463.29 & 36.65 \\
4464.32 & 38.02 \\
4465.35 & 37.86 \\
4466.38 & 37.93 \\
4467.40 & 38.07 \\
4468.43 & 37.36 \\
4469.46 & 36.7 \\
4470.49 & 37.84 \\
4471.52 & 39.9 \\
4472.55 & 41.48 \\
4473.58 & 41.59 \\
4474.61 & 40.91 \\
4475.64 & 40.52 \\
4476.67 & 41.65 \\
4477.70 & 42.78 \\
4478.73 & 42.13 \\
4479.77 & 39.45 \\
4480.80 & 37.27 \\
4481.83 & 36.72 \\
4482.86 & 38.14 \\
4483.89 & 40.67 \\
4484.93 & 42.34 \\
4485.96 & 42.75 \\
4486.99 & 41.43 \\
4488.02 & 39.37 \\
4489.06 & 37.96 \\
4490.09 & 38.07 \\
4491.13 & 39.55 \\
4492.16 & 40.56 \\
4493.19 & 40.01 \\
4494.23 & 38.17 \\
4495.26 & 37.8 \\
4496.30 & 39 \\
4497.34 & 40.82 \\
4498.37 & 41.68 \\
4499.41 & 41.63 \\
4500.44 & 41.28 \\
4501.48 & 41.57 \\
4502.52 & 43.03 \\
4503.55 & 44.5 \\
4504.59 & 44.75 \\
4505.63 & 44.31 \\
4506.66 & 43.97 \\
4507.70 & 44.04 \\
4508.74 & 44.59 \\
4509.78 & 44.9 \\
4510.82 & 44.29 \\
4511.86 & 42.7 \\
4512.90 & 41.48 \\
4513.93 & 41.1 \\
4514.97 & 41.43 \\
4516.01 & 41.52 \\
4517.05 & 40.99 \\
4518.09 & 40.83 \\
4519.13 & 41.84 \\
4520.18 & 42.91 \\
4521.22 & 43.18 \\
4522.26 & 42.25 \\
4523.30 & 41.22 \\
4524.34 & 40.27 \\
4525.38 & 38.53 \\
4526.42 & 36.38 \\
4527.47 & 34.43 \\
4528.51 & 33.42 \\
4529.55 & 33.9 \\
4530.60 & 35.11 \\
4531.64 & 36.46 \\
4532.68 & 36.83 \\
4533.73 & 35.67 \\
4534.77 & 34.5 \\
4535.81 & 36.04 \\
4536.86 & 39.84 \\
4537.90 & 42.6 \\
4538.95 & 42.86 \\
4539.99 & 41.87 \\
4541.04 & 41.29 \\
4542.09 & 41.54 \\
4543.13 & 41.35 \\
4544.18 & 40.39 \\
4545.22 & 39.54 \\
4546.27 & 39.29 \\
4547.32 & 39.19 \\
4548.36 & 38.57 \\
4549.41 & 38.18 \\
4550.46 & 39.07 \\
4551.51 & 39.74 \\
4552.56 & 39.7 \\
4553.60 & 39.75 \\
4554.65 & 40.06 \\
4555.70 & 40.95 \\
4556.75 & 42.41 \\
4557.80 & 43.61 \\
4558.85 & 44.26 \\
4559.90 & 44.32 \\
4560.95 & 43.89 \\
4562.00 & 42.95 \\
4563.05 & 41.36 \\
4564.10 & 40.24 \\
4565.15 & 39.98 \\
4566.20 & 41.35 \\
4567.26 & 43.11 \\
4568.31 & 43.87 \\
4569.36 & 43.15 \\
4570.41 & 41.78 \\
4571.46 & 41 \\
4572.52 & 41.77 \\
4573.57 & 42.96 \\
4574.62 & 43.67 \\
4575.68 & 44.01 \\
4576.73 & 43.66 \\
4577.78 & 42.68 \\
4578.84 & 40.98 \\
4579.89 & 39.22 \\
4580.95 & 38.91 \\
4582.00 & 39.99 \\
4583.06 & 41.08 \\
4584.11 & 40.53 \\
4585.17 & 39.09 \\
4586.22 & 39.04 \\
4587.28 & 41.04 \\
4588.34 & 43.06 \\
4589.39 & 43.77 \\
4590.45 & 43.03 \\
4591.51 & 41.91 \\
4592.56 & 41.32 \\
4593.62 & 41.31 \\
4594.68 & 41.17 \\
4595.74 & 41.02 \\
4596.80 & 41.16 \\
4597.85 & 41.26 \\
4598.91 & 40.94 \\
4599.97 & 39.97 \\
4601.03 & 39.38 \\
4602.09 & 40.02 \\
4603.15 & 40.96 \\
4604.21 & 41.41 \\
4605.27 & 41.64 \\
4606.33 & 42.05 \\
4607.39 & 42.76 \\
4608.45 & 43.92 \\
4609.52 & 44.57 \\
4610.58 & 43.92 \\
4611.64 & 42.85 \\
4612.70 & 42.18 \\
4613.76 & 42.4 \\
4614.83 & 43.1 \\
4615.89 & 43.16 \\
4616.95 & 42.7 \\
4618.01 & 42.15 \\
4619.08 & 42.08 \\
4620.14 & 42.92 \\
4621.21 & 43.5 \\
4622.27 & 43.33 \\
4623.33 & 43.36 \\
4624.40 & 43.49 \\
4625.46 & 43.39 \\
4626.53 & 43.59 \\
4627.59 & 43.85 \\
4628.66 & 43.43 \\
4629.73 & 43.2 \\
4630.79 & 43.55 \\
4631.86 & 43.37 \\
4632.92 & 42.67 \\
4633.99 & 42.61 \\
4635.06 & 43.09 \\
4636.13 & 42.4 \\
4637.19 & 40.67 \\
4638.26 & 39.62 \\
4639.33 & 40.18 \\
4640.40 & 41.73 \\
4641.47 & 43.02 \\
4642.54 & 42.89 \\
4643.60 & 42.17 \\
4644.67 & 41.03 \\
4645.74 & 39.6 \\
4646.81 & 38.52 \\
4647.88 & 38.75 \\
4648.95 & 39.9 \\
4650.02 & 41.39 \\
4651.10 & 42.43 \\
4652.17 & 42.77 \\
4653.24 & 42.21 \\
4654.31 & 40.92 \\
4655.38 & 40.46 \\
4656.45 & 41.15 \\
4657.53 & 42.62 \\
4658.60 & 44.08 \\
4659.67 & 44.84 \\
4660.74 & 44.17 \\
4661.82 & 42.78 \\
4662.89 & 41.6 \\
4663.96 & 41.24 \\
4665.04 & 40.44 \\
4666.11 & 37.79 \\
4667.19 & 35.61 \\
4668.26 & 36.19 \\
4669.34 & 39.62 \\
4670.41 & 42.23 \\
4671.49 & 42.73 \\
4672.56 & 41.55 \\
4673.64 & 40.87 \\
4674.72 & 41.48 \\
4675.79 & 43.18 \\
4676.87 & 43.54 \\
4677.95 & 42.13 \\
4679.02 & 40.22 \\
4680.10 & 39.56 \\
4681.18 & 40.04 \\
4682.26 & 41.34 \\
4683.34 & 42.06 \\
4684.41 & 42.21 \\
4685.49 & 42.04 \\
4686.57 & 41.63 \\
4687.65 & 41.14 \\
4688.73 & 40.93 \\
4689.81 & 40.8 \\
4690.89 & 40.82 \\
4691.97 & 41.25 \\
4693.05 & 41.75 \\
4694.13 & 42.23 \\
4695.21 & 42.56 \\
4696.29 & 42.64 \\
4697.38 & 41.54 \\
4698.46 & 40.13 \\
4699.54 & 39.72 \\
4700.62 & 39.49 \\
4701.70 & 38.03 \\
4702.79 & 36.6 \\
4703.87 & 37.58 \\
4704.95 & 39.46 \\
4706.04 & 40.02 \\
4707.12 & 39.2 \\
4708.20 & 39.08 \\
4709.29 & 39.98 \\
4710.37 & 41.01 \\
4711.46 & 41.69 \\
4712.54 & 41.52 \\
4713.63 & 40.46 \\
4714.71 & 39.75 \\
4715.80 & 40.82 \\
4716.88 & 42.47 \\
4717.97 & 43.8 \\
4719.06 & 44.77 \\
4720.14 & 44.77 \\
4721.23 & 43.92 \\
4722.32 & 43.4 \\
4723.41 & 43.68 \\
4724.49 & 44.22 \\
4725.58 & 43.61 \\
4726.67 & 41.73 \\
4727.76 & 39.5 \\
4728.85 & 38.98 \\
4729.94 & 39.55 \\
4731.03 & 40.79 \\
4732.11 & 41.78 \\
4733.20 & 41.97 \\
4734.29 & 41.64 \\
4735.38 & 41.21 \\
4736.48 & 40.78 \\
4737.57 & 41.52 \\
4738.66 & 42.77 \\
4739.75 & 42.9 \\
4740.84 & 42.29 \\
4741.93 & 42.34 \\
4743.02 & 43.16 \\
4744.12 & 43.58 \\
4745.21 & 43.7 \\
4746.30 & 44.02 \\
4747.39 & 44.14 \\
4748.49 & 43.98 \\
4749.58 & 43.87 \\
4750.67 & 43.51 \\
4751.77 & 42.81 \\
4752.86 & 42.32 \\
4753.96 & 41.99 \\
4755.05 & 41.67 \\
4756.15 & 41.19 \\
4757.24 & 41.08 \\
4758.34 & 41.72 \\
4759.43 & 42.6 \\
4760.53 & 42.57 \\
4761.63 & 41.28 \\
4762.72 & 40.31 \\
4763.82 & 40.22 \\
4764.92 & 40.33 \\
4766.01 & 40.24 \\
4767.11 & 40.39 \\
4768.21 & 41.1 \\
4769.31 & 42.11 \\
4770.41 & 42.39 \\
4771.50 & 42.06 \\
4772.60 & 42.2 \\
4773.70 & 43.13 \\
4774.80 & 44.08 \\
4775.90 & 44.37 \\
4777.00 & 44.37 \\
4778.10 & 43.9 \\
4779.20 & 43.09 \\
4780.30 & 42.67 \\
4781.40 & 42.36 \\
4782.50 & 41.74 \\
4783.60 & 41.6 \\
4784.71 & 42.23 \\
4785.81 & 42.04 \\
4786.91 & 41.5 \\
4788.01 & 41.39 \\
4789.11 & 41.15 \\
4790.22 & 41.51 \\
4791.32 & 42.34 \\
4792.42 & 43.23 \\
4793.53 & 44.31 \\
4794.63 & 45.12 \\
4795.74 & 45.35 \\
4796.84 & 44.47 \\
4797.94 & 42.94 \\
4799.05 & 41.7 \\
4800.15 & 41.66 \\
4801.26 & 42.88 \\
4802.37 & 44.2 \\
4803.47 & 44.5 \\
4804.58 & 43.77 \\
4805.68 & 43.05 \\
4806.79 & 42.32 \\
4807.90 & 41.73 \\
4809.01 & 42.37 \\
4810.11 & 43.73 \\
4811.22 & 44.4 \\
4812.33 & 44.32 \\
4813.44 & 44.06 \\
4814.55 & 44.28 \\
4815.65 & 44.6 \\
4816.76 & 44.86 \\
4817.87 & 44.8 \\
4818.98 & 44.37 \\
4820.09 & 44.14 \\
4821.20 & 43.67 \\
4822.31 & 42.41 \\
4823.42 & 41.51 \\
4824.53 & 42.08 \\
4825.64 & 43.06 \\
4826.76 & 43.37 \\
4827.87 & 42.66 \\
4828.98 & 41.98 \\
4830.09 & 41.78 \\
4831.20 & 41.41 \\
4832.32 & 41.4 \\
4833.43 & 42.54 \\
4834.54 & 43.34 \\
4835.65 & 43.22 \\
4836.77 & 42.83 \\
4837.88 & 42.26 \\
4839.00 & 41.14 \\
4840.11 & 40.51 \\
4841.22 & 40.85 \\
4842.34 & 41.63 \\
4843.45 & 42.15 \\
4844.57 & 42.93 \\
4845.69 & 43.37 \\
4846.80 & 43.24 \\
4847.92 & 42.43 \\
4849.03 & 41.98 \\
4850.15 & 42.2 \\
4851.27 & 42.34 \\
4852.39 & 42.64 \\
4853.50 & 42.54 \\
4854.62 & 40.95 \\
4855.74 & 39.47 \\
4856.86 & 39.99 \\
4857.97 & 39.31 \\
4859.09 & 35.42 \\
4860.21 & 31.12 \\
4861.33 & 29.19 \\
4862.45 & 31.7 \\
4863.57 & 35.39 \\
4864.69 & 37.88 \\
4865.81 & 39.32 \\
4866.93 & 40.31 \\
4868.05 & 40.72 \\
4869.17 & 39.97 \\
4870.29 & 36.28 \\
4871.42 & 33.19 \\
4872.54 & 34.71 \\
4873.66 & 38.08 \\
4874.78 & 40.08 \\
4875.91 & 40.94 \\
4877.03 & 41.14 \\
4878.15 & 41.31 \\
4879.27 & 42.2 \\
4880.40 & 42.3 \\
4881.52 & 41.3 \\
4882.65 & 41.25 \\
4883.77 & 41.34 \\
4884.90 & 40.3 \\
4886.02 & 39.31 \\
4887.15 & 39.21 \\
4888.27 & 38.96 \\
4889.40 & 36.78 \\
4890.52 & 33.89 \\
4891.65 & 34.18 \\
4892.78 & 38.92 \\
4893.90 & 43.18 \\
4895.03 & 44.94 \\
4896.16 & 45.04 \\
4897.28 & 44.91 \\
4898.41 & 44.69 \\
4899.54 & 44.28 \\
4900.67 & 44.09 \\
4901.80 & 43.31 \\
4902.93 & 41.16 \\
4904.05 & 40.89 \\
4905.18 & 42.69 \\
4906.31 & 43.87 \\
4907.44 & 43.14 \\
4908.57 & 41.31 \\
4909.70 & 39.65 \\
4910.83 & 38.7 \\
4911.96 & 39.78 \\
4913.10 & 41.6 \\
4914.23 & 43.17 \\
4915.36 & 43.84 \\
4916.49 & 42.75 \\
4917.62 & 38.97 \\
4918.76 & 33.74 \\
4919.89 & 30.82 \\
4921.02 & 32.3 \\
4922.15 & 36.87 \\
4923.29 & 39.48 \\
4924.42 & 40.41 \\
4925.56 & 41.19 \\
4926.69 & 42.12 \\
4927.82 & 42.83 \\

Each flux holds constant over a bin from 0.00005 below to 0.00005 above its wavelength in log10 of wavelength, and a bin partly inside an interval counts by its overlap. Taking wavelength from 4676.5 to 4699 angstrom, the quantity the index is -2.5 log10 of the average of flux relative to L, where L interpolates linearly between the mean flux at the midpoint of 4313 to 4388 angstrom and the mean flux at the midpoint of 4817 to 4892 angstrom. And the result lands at -0.10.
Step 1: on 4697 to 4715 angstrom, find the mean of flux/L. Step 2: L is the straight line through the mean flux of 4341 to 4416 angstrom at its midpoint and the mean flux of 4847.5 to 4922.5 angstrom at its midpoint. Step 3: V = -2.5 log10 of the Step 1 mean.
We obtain -0.07 mag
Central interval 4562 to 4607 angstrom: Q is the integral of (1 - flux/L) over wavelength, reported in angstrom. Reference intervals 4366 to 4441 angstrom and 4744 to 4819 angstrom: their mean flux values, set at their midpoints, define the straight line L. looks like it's -3.95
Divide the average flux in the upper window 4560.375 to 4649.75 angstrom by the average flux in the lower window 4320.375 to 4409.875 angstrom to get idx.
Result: 1.3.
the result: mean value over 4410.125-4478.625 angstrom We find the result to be 36.9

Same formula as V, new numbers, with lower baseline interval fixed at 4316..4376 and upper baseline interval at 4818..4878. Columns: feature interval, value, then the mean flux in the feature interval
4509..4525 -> -0.16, 42.1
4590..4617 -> -0.13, 41.9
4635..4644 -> -0.11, 41.7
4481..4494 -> -0.11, 39.7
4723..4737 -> -0.07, 41.5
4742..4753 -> -0.11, 43.5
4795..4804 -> -0.10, 43.5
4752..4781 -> -0.07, 42.1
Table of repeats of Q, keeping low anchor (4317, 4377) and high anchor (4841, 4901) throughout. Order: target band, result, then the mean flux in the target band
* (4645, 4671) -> -2.4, 40.9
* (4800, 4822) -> -2.5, 43.7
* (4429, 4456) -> -1.3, 36.8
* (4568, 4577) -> -1.6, 42.8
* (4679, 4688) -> -0.8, 41.2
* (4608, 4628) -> -3.3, 43.2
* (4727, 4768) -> -3.6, 41.8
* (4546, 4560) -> -1.7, 40.6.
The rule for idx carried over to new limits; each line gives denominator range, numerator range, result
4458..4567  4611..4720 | 1.04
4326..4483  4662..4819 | 1.20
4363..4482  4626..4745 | 1.18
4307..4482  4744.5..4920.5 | 1.21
